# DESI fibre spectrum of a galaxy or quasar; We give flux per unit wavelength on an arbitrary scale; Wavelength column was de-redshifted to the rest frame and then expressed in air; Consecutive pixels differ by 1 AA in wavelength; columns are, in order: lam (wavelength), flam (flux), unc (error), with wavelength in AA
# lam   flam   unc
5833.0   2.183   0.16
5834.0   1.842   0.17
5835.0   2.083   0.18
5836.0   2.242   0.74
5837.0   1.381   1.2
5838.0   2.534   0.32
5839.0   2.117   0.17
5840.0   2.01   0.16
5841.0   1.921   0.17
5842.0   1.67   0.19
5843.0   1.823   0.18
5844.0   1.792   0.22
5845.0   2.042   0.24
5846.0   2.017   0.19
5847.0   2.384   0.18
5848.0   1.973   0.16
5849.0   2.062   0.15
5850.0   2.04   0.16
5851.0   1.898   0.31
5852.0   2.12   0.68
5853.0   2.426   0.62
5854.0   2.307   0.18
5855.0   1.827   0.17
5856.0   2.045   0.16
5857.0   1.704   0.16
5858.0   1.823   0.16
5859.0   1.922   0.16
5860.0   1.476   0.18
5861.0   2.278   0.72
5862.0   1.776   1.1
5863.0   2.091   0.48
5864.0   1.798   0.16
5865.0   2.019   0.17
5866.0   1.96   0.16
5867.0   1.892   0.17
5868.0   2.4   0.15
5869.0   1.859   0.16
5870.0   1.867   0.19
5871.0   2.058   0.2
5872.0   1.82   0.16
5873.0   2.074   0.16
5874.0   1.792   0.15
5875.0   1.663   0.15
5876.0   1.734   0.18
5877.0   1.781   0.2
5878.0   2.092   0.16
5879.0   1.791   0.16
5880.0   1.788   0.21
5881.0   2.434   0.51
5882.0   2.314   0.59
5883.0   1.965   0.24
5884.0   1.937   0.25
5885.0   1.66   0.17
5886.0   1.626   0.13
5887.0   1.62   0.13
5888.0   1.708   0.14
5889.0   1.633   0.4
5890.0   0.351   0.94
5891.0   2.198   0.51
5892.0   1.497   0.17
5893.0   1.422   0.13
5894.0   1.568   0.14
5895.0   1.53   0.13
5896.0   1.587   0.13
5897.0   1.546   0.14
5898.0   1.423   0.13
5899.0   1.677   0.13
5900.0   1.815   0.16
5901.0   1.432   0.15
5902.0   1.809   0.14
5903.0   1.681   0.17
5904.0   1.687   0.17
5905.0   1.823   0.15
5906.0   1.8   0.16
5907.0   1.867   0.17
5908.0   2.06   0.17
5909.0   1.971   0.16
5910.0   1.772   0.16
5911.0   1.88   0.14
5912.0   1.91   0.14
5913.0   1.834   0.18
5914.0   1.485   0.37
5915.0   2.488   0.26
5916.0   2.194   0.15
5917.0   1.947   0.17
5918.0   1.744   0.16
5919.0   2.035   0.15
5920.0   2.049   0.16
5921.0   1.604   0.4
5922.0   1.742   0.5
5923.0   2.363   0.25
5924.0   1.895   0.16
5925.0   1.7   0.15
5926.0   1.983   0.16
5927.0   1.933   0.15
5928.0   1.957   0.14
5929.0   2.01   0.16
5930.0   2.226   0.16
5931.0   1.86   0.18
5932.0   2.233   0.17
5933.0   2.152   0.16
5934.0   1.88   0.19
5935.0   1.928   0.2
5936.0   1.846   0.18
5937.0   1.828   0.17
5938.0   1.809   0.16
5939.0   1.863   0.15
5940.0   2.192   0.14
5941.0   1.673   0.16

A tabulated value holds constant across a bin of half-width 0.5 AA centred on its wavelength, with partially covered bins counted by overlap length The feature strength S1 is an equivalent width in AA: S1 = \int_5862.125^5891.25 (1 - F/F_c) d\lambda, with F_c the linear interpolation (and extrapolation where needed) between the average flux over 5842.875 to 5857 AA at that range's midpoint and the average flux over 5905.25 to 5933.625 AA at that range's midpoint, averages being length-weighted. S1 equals 2.3 AA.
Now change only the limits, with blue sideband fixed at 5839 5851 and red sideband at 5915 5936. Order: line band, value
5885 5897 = 2.7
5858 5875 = 0.4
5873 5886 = 0.5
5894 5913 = 2.4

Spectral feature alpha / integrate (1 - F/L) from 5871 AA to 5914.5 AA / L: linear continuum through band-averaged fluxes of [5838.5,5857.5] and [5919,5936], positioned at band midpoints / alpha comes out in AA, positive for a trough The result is 5.2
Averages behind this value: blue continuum 2.01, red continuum 1.97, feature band 1.75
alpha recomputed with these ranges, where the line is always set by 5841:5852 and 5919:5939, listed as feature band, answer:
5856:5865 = 0.4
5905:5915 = 0.4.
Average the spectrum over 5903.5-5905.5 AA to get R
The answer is 1.75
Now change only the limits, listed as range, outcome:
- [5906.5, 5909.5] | 1.97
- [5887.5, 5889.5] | 1.67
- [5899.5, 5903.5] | 1.68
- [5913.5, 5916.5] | 2.06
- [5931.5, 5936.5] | 2.01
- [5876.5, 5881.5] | 1.98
